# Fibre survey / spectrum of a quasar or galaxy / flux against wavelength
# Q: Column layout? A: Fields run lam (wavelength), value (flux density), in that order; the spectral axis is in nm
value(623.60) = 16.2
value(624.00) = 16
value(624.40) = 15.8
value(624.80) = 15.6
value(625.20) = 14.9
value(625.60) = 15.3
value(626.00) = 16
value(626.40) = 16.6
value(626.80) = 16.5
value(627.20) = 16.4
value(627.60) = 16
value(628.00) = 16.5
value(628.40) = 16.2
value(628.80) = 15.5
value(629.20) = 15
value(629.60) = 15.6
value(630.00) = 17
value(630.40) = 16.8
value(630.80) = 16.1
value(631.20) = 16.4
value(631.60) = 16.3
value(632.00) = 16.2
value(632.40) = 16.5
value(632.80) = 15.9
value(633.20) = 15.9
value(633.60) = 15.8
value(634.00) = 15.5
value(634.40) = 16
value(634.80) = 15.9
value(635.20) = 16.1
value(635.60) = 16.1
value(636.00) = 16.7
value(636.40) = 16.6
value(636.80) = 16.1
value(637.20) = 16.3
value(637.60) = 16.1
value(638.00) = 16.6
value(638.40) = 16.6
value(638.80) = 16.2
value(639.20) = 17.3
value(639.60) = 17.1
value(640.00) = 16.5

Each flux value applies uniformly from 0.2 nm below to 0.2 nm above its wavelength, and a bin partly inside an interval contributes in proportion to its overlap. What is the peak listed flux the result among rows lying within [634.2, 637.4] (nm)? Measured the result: 16.7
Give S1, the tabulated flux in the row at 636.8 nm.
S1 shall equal 16.1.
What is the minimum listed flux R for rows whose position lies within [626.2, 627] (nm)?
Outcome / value 16.5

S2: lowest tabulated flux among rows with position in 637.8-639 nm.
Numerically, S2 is 16.2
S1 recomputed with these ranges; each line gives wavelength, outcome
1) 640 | 16.5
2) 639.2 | 17.3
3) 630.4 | 16.8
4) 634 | 15.5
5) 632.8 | 15.9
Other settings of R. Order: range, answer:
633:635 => 15.5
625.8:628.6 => 16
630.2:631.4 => 16.1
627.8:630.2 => 15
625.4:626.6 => 15.3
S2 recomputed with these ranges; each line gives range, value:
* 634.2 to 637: 15.9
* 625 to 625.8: 14.9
